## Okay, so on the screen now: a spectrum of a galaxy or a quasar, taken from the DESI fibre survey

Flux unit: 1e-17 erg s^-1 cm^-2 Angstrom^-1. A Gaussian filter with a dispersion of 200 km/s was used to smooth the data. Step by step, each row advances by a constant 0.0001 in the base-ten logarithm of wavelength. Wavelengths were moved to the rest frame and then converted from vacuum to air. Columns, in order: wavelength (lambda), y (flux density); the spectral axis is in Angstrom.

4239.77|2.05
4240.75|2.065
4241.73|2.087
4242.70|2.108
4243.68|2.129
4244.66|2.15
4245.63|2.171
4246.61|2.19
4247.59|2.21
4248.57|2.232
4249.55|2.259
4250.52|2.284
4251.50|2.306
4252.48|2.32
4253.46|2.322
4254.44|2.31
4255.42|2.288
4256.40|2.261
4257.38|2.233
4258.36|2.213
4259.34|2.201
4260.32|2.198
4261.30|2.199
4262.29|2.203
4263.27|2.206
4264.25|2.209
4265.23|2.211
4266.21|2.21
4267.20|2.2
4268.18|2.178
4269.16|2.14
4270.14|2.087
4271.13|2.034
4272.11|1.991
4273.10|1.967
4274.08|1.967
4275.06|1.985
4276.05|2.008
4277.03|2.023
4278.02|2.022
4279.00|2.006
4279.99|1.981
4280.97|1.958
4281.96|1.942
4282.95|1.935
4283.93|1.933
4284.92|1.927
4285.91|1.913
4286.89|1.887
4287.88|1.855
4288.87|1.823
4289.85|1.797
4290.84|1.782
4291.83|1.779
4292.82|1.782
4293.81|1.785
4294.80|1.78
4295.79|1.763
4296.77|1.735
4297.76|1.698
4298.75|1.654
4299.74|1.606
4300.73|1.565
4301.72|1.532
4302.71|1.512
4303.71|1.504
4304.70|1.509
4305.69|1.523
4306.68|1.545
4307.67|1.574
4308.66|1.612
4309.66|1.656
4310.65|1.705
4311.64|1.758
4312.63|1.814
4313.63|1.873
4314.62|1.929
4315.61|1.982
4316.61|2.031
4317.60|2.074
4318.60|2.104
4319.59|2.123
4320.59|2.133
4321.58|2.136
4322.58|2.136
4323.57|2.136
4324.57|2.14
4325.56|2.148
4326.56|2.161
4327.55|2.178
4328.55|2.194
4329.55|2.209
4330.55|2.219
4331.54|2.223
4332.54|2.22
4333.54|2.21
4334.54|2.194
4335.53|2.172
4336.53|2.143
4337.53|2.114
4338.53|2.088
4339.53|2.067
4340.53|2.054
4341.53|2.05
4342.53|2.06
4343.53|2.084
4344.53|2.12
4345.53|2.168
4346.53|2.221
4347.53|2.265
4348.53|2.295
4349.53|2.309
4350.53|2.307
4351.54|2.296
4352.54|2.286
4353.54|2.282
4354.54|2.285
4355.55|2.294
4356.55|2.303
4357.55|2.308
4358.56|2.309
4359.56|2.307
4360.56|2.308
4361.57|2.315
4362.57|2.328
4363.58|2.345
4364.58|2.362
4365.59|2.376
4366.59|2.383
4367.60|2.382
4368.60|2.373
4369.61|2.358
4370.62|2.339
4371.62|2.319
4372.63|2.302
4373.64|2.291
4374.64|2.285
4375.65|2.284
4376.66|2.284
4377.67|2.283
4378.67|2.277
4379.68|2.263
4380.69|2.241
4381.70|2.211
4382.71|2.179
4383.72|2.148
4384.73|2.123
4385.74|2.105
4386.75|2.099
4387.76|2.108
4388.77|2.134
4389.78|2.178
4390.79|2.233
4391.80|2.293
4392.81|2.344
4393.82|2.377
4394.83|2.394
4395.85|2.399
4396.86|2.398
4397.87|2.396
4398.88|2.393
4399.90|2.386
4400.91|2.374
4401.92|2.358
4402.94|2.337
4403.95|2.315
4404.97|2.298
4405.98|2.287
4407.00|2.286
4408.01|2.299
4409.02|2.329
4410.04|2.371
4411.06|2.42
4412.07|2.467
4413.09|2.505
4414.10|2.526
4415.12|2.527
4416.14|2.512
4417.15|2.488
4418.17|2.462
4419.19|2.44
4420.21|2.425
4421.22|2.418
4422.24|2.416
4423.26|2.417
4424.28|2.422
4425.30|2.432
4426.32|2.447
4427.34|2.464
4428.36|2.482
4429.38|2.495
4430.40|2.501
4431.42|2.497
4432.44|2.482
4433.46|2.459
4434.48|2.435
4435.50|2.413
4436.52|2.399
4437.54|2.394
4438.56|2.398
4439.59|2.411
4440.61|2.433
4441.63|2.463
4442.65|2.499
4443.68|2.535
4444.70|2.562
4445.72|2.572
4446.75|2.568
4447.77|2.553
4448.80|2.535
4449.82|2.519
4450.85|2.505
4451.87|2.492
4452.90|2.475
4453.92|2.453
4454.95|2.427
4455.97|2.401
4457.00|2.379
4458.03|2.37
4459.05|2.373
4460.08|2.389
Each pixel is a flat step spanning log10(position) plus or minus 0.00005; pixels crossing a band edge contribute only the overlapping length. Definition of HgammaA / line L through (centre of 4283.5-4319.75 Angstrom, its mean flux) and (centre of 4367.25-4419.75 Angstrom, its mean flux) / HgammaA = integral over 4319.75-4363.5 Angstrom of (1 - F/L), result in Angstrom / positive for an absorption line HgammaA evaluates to -4.3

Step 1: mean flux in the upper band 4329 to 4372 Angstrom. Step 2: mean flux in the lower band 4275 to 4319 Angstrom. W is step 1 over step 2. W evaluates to 1.25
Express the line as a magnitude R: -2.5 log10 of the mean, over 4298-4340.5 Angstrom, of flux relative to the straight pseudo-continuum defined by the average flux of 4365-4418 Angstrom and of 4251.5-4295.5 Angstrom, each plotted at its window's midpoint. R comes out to 0.12 mag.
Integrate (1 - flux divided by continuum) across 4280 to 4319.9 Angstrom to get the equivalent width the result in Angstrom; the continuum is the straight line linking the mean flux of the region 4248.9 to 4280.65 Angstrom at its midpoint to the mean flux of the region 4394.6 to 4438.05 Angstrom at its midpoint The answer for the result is 7.8 Angstrom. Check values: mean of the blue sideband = 2.16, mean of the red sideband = 2.42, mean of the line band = 1.78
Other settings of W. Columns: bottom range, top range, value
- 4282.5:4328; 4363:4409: 1.25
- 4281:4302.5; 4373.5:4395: 1.25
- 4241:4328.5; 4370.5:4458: 1.20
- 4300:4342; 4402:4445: 1.24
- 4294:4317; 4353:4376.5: 1.37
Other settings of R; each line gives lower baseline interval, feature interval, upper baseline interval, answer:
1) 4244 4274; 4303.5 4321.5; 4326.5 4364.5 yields 0.21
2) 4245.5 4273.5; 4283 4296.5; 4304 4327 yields 0.12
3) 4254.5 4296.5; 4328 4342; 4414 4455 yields 0.02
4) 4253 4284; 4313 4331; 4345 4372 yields 0.07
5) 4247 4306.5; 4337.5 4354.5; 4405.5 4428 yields 0.01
